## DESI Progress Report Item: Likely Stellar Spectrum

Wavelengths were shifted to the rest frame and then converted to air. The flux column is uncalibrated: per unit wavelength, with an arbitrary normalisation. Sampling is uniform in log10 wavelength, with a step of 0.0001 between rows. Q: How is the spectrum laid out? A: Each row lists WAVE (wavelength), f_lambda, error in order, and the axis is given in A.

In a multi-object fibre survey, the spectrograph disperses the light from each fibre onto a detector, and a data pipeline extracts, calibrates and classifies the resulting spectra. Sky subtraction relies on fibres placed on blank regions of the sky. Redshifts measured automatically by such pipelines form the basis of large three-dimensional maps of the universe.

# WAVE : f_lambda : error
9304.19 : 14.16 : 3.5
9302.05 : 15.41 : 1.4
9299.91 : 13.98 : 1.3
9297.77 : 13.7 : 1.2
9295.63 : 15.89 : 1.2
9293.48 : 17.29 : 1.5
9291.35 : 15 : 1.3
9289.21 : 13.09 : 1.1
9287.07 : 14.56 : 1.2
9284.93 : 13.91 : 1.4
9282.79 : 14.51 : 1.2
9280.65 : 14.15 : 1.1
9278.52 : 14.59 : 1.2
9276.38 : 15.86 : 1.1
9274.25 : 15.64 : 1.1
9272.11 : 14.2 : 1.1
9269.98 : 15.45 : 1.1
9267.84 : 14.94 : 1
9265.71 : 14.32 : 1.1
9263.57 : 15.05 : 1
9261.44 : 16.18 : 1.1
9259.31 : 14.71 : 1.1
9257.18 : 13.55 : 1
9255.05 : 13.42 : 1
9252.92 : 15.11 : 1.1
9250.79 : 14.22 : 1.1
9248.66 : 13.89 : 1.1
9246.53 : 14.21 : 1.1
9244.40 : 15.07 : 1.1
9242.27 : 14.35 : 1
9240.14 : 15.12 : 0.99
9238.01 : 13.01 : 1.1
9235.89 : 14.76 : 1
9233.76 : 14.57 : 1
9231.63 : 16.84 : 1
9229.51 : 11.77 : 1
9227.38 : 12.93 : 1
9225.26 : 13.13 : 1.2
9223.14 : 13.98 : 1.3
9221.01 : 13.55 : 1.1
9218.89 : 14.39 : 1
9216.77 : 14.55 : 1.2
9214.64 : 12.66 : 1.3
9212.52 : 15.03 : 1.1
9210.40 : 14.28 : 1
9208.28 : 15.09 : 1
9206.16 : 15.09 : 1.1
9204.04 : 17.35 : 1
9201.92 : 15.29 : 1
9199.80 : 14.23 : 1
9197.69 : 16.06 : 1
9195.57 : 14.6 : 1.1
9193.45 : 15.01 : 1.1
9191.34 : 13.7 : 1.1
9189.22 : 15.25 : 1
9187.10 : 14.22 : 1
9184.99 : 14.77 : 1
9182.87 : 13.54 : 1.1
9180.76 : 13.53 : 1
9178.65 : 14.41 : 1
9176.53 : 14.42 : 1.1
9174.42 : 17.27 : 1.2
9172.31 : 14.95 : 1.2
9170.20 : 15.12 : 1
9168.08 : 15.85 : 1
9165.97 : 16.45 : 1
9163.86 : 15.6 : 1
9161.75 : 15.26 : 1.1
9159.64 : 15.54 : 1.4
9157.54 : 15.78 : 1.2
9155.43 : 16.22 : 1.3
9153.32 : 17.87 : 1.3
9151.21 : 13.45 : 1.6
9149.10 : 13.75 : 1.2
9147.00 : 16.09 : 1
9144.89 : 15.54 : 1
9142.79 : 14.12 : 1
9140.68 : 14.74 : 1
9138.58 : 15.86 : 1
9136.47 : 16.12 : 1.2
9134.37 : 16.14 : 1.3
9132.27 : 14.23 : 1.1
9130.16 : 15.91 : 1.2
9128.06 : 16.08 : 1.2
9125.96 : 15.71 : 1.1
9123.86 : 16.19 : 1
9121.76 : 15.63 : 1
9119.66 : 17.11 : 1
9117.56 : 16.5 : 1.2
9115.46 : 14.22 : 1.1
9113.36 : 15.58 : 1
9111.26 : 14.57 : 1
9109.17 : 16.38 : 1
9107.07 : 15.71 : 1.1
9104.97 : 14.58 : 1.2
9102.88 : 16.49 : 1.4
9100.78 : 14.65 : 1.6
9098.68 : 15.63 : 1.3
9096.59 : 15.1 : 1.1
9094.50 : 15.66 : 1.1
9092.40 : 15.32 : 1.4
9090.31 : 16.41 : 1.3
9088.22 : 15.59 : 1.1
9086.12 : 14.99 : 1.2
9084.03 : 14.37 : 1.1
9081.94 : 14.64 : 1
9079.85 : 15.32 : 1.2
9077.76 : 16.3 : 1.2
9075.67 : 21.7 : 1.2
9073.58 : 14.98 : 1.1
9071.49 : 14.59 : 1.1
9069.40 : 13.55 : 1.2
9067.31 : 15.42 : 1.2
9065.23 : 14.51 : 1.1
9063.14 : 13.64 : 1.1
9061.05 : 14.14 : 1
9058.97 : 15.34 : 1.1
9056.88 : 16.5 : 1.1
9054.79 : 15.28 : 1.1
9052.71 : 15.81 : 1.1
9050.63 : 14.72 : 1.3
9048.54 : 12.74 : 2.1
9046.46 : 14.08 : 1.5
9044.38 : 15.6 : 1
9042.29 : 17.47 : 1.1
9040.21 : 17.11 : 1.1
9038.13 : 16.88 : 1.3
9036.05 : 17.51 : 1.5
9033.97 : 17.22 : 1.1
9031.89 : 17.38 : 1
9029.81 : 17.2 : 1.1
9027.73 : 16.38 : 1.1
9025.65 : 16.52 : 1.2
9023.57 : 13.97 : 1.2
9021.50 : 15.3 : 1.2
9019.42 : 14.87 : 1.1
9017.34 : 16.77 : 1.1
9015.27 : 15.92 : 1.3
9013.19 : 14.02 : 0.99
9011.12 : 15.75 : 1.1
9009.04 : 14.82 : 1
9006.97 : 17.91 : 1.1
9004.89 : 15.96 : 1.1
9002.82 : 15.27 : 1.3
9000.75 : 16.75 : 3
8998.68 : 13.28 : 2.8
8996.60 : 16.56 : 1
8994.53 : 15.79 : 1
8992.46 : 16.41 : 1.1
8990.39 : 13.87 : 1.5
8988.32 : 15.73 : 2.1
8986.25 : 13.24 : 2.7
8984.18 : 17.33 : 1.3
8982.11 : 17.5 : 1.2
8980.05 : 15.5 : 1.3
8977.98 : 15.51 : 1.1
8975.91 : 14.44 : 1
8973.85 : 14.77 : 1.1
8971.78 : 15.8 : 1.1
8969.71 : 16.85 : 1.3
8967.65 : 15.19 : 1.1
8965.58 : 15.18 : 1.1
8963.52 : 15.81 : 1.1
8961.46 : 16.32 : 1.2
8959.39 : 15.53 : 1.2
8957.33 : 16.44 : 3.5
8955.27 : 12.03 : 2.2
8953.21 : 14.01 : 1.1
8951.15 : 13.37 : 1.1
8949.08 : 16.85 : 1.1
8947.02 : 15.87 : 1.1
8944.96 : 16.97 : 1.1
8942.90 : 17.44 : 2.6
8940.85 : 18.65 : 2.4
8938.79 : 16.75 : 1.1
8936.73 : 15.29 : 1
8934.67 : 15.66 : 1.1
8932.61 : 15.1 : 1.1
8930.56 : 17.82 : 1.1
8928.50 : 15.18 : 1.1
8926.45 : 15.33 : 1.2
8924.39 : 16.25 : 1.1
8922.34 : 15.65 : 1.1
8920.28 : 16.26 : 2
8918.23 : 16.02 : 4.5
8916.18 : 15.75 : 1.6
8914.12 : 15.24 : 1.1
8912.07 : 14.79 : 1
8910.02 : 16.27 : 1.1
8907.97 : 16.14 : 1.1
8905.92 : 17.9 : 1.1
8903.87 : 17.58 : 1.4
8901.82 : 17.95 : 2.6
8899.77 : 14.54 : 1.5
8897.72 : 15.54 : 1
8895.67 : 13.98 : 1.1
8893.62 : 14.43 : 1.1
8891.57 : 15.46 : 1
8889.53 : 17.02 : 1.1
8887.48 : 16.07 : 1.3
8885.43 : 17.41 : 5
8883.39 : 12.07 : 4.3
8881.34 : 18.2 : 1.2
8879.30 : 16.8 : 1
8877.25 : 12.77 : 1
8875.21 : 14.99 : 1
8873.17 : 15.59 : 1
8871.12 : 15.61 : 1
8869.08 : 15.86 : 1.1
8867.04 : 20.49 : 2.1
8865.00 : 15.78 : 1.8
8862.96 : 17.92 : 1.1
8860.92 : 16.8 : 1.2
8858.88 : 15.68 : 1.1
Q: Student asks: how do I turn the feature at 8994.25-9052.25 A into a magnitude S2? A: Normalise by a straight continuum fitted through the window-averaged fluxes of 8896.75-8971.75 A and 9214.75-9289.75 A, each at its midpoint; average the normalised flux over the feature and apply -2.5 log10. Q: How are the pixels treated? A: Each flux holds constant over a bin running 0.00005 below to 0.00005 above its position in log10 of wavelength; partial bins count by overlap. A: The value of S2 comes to -0.02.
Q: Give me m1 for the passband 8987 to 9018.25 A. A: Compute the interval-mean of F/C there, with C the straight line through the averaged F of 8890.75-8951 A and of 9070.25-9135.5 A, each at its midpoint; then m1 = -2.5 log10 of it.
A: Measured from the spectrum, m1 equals 0.02 mag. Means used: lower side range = 16.1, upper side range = 15.7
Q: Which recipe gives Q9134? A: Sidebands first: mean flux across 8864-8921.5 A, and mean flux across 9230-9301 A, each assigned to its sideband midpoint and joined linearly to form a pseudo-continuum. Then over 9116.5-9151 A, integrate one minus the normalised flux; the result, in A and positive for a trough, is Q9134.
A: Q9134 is -0.97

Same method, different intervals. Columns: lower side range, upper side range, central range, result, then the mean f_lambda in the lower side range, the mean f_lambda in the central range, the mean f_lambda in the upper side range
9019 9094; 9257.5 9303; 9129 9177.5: -0.6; 15.7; 15.5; 14.9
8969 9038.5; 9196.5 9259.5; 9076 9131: -1.6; 15.8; 15.6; 14.4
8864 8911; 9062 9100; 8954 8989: 0.6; 16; 15.5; 15.4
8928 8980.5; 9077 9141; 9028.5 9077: -0.6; 15.7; 15.8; 15.5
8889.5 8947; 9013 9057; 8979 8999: 0.5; 16.1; 15.6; 15.9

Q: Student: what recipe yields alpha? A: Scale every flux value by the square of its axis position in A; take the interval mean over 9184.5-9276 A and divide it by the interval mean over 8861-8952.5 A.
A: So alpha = 0.97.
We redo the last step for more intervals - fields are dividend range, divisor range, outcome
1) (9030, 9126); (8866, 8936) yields 1.02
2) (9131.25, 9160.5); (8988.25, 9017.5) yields 1.02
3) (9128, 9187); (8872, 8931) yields 1.02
